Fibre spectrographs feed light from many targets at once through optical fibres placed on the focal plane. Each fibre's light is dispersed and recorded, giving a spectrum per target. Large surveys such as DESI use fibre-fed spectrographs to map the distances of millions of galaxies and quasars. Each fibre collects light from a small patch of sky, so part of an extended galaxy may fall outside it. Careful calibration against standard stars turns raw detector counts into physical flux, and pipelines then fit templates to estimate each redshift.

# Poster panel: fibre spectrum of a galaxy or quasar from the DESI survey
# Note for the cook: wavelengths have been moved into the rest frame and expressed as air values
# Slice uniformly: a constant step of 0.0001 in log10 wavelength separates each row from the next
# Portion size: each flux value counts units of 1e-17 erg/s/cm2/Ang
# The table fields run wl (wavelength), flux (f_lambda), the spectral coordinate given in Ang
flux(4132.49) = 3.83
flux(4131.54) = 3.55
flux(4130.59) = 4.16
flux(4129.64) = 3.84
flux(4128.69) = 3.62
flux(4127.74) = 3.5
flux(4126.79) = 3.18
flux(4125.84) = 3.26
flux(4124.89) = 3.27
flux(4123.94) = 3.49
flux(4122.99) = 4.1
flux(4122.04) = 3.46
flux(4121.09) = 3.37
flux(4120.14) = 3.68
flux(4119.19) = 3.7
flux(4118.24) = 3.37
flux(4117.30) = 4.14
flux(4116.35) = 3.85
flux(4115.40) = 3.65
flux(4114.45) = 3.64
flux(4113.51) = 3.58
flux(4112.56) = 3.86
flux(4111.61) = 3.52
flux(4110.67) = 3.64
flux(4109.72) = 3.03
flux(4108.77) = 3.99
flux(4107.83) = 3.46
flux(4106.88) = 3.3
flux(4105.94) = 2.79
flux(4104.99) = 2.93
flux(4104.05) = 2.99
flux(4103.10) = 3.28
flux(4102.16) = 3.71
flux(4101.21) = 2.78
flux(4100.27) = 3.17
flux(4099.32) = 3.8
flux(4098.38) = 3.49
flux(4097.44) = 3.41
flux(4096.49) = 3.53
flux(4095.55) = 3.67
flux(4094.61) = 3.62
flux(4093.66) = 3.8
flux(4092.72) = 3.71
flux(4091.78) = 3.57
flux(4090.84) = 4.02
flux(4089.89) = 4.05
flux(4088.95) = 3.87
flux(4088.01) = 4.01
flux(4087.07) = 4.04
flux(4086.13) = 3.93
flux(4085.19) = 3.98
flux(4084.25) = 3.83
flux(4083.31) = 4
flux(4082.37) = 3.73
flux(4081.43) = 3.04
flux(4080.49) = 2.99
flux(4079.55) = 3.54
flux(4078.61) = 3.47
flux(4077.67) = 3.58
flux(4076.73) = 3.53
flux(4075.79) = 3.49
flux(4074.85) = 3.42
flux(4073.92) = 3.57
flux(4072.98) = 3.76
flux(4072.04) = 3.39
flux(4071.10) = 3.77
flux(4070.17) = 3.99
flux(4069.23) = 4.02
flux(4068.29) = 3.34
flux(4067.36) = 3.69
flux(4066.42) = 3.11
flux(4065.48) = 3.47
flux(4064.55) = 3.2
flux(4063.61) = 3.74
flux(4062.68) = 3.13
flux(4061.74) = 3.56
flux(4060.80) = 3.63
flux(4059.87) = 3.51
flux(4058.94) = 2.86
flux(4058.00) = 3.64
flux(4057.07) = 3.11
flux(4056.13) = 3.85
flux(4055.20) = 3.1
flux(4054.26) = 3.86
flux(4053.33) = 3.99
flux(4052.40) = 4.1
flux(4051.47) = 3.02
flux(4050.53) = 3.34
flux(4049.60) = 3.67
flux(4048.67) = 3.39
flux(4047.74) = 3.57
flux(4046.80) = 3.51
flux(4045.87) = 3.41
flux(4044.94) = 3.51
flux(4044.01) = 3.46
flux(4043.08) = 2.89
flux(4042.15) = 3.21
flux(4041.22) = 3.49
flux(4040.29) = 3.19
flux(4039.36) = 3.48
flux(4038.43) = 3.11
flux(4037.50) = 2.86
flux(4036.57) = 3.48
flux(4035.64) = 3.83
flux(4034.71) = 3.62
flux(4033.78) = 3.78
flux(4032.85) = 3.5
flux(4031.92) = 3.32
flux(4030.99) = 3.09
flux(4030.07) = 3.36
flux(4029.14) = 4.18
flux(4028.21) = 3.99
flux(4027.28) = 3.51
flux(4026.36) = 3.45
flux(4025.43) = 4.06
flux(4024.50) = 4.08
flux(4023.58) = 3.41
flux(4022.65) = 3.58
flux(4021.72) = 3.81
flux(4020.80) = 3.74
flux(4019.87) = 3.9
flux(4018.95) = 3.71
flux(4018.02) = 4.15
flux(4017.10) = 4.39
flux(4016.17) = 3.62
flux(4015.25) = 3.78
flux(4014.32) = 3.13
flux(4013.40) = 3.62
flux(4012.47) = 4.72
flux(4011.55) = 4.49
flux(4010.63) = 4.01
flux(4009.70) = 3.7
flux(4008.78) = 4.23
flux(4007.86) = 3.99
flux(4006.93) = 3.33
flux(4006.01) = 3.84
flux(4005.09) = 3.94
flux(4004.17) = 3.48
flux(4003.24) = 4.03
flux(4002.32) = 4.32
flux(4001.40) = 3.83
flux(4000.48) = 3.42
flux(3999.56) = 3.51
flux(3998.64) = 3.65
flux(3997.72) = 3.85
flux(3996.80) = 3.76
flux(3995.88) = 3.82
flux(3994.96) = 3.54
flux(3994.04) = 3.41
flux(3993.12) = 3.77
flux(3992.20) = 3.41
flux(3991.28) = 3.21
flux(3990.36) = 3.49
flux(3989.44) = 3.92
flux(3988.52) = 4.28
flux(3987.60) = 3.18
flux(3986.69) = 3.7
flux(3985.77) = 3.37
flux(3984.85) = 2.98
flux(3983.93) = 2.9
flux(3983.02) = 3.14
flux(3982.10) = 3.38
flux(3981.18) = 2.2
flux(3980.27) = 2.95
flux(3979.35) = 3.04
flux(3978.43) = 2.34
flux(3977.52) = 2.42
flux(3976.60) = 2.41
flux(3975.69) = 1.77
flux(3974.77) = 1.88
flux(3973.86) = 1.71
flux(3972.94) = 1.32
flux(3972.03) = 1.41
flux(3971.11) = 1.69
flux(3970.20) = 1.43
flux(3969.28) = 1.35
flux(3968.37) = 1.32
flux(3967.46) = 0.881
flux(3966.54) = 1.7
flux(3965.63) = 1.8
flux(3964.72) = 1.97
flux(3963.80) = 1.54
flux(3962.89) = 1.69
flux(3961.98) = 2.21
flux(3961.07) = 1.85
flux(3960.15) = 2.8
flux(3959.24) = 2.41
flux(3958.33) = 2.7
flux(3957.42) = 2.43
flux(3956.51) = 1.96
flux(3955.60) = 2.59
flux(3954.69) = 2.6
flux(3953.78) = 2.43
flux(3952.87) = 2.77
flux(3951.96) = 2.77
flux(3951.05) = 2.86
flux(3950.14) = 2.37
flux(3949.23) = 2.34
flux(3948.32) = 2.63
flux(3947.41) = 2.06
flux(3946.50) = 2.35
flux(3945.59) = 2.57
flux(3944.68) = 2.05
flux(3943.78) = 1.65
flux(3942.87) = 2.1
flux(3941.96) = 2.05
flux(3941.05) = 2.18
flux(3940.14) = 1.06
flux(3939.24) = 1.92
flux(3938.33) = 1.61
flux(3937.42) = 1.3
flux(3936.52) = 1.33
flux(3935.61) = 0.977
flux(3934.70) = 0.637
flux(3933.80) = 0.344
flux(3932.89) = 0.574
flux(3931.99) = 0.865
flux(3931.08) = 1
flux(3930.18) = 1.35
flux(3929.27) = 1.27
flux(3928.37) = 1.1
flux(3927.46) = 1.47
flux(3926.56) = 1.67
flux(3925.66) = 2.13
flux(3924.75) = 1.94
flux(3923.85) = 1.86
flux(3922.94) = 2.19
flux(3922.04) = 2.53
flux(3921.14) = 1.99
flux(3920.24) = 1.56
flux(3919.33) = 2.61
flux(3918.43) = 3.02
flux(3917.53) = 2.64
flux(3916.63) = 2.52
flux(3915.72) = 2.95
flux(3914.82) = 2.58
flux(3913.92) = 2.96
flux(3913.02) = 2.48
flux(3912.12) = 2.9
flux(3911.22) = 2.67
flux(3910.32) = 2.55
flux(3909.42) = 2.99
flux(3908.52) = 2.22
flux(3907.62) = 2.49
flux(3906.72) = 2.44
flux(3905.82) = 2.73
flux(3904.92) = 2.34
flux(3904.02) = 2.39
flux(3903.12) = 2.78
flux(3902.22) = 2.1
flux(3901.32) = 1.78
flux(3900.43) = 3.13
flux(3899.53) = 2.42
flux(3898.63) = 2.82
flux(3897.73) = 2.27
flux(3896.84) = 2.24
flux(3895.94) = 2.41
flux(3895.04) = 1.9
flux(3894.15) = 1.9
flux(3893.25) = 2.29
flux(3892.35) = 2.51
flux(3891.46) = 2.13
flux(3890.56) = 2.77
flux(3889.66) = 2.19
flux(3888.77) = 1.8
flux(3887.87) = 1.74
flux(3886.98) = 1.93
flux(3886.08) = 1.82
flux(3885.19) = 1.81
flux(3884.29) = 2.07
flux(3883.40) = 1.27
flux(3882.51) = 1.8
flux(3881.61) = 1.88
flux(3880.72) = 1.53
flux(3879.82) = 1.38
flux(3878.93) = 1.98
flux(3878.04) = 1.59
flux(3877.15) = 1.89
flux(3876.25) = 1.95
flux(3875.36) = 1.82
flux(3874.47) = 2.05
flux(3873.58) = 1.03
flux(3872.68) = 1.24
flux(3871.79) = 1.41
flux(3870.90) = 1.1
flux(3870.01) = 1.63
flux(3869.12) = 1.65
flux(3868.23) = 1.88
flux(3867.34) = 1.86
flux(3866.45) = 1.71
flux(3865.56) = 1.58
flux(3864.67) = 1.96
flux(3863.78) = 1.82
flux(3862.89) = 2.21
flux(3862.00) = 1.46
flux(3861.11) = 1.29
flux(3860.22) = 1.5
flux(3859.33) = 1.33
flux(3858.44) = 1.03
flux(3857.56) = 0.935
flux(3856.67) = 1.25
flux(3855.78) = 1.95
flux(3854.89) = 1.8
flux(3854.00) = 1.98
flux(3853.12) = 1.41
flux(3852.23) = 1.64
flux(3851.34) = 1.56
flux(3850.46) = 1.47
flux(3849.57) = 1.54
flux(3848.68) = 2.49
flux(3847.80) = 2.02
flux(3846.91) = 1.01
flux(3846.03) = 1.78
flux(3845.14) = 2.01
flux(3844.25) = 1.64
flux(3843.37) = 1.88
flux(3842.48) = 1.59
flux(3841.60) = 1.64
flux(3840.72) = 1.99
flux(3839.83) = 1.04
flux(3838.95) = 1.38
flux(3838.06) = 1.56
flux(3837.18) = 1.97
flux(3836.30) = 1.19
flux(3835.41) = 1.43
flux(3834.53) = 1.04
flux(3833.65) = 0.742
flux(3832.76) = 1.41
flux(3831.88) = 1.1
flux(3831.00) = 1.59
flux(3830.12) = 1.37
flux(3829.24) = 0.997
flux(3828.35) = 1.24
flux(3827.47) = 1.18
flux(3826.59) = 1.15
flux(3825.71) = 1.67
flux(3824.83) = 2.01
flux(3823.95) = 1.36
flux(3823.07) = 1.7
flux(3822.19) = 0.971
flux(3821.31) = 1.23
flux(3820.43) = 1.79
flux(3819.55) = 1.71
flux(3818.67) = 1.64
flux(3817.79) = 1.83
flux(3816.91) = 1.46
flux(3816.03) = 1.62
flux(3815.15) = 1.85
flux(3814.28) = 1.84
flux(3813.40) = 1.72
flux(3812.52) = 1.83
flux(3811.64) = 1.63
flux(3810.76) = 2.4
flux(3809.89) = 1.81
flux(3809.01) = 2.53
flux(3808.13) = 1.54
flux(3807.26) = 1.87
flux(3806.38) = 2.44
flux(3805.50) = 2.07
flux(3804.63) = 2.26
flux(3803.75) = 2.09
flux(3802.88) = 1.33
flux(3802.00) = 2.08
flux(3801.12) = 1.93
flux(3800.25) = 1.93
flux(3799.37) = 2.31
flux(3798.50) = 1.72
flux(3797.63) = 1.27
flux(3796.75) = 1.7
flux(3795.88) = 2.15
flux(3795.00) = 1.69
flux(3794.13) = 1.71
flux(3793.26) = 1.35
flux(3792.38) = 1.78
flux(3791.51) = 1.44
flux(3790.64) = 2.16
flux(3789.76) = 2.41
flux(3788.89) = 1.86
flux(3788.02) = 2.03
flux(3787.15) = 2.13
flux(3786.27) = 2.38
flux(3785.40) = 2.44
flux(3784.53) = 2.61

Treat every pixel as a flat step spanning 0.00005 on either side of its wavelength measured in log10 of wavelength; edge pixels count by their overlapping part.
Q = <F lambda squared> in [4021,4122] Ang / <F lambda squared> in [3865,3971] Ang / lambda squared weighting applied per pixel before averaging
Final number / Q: 1.92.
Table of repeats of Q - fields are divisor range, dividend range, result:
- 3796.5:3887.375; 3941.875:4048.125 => 2.02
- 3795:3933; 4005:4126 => 2.16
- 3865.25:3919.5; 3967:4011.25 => 1.50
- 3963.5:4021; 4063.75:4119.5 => 1.20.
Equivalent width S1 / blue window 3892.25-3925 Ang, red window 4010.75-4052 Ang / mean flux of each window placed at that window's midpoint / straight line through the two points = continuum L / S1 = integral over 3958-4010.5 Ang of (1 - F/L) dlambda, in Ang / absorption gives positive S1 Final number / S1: 5.2 Ang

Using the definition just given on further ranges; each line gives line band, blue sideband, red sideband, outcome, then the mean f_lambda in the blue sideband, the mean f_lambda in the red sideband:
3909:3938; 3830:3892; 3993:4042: 6.2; 1.64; 3.71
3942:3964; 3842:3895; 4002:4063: 3.1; 1.73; 3.63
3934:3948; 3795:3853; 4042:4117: 4.5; 1.66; 3.54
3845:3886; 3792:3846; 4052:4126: 7.0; 1.66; 3.56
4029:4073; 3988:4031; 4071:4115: 2.4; 3.78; 3.56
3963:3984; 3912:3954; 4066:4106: 3.5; 1.96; 3.58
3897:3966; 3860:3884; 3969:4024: 8.0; 1.65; 3.31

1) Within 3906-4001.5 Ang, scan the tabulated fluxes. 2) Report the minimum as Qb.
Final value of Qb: 0.344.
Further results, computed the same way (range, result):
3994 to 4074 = 2.86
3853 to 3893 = 0.935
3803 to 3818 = 1.46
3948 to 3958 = 1.96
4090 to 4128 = 2.78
